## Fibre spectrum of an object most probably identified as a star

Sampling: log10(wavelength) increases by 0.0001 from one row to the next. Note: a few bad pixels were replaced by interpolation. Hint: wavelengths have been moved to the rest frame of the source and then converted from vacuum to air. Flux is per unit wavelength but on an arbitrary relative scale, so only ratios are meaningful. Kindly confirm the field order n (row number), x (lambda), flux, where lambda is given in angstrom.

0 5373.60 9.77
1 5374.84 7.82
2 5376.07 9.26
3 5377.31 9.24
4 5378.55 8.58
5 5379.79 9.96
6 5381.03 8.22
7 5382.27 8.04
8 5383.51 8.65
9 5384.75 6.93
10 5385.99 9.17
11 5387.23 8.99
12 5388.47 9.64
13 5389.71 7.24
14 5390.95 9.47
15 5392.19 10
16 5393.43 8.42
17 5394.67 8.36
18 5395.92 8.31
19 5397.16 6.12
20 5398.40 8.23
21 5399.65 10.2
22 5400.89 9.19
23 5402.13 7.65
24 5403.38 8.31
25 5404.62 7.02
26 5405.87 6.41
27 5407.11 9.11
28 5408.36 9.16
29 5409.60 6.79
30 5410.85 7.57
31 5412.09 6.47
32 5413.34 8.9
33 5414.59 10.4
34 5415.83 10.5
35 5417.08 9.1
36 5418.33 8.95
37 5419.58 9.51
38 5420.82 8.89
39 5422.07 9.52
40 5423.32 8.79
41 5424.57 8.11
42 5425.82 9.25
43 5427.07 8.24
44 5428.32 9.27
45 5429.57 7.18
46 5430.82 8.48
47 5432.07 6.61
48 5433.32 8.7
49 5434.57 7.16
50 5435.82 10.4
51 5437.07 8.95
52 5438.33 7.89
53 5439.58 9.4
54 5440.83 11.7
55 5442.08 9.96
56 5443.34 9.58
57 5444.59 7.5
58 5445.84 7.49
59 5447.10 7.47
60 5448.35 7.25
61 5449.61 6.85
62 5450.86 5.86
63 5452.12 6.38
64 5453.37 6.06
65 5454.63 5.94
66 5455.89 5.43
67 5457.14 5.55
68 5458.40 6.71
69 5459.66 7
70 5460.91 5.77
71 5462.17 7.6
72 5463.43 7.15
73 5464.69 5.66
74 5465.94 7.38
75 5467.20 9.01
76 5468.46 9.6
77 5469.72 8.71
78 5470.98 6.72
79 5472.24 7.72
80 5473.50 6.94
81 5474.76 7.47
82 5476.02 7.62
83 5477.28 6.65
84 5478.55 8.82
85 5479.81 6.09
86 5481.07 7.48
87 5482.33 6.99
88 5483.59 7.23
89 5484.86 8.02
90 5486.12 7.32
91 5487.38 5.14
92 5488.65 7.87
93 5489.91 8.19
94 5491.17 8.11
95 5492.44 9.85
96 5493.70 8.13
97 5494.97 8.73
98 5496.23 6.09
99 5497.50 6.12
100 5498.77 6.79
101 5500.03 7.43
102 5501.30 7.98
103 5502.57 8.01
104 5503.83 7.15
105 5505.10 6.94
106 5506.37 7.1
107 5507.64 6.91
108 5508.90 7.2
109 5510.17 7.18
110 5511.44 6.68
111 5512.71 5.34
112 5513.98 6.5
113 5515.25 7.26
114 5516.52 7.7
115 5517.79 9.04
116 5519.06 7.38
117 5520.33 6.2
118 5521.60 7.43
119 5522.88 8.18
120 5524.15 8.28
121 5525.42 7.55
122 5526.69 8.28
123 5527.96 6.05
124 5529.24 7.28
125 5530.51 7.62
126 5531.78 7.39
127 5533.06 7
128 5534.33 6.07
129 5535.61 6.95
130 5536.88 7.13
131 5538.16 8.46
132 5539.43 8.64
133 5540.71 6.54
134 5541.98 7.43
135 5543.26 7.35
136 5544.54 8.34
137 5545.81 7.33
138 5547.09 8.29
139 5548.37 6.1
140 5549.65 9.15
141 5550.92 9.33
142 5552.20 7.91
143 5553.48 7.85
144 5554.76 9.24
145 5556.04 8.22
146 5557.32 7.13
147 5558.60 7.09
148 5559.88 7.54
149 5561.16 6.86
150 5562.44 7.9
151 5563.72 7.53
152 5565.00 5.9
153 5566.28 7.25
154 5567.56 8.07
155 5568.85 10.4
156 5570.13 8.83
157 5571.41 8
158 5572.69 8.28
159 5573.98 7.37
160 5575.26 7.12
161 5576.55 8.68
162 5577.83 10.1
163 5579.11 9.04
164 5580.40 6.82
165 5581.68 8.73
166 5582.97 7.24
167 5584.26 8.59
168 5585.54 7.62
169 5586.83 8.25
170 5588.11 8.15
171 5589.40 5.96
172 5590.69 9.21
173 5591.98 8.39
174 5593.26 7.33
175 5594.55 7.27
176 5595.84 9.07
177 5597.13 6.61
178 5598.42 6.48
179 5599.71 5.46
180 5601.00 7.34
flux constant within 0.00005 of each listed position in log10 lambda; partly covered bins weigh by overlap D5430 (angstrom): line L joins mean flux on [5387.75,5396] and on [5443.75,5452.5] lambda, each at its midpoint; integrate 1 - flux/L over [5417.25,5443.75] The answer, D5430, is -4.5 angstrom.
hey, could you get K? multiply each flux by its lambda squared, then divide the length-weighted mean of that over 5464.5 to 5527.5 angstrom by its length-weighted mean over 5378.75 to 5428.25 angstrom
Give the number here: 0.90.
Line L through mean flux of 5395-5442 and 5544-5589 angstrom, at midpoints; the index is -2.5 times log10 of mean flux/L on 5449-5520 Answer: 0.16 mag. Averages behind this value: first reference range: 8.57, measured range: 7.19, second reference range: 8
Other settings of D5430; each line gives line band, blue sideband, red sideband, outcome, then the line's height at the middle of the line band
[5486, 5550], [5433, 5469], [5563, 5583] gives 4.06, 7.89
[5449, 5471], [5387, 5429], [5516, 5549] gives 3.39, 8.12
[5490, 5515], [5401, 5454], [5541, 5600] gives 2.41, 8.07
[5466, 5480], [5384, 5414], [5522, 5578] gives 0.36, 8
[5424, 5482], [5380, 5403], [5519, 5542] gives 2.51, 8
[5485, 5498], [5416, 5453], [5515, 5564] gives 0.66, 7.99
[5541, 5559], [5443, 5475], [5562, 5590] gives -0.24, 7.79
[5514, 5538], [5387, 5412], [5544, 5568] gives 1.41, 7.84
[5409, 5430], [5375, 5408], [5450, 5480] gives -2.05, 7.92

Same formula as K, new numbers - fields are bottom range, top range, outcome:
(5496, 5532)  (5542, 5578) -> 1.12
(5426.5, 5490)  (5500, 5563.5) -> 1.02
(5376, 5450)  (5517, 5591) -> 0.96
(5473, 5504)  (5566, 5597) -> 1.13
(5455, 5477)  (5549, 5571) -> 1.16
